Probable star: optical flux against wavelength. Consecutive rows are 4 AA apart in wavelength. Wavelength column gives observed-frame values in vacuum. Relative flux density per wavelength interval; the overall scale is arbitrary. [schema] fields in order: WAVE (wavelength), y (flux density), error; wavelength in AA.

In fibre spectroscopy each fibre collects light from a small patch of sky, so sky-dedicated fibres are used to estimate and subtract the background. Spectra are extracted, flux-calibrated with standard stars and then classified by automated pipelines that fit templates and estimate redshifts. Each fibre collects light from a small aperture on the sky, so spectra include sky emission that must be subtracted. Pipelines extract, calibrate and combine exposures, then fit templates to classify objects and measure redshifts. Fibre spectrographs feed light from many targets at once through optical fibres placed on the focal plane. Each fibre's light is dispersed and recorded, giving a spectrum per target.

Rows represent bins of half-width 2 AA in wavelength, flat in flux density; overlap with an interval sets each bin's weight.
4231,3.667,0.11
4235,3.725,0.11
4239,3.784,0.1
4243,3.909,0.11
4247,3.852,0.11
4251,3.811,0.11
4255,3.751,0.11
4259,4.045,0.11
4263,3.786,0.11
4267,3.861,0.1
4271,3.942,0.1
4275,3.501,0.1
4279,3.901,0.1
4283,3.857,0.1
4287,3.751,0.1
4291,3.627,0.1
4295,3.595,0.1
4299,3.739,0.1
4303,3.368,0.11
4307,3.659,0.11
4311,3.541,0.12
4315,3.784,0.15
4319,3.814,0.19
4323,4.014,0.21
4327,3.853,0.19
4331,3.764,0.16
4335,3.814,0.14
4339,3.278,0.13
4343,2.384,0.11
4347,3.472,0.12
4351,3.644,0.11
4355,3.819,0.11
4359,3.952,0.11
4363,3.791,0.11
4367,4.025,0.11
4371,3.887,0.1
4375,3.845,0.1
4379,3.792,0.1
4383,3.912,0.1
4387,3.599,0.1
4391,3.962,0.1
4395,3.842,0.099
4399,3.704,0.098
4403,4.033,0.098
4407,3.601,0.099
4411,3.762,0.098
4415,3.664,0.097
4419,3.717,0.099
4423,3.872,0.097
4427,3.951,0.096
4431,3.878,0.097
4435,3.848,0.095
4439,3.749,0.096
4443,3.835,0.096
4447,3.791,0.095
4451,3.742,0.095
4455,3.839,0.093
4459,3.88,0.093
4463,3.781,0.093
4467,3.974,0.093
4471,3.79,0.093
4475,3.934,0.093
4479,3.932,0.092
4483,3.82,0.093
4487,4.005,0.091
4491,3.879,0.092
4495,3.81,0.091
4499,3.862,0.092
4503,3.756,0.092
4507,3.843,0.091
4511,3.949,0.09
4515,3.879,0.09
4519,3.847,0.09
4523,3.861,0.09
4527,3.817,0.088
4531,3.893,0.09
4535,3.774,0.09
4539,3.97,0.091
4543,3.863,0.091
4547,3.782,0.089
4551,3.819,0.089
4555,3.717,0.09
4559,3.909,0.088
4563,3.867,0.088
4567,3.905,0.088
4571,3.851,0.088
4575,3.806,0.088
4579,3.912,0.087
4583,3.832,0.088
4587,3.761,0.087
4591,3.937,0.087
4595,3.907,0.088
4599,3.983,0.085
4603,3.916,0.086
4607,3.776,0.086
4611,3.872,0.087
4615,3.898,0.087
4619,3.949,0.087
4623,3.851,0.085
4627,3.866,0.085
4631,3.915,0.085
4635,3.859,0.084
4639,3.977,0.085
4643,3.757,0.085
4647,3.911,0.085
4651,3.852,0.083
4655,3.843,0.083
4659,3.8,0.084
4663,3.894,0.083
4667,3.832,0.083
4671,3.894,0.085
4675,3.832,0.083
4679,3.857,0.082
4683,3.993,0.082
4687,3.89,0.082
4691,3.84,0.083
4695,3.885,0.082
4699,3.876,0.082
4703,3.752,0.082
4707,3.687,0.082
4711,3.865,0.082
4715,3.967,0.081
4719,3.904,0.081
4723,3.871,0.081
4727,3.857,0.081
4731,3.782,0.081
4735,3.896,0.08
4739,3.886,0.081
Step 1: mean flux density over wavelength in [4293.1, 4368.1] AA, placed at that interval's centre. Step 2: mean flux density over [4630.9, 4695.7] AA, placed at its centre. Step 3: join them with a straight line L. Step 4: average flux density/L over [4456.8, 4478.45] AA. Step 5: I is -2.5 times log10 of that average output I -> -0.04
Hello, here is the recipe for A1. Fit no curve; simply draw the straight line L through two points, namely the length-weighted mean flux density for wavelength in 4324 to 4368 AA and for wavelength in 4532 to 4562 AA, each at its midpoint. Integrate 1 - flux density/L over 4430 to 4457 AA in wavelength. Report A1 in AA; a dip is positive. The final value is -0.6 AA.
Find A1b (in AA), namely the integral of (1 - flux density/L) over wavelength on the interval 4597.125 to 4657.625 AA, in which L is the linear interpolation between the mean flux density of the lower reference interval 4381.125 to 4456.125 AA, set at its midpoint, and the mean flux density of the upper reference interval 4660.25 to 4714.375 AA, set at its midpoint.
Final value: -0.6 AA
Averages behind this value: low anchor 3.8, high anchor 3.86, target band 3.88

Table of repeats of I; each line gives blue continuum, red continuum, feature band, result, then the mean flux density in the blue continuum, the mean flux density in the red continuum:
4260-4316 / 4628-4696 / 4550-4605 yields -0.01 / 3.71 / 3.87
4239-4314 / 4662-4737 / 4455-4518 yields -0.02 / 3.75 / 3.86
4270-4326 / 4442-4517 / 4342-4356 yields 0.12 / 3.72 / 3.86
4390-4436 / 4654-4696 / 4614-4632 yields -0.01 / 3.82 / 3.87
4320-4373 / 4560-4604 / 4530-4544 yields -0.01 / 3.67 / 3.88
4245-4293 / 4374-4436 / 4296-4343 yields 0.05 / 3.81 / 3.81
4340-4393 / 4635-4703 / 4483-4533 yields -0.03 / 3.69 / 3.87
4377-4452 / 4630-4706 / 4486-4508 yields -0.01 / 3.8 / 3.86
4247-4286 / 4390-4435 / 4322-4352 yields 0.09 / 3.83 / 3.82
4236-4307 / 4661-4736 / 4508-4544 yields -0.01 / 3.77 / 3.86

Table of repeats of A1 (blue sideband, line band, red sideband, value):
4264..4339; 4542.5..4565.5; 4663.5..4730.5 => -0.1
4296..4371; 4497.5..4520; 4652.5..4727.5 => -0.6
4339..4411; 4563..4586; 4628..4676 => -0.2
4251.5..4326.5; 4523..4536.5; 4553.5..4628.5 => 0.0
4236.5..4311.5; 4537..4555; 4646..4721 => -0.1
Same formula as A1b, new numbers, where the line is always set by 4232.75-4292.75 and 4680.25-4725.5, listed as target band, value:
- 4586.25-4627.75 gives -0.4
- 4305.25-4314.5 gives 0.4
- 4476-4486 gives -0.2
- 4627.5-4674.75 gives -0.1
